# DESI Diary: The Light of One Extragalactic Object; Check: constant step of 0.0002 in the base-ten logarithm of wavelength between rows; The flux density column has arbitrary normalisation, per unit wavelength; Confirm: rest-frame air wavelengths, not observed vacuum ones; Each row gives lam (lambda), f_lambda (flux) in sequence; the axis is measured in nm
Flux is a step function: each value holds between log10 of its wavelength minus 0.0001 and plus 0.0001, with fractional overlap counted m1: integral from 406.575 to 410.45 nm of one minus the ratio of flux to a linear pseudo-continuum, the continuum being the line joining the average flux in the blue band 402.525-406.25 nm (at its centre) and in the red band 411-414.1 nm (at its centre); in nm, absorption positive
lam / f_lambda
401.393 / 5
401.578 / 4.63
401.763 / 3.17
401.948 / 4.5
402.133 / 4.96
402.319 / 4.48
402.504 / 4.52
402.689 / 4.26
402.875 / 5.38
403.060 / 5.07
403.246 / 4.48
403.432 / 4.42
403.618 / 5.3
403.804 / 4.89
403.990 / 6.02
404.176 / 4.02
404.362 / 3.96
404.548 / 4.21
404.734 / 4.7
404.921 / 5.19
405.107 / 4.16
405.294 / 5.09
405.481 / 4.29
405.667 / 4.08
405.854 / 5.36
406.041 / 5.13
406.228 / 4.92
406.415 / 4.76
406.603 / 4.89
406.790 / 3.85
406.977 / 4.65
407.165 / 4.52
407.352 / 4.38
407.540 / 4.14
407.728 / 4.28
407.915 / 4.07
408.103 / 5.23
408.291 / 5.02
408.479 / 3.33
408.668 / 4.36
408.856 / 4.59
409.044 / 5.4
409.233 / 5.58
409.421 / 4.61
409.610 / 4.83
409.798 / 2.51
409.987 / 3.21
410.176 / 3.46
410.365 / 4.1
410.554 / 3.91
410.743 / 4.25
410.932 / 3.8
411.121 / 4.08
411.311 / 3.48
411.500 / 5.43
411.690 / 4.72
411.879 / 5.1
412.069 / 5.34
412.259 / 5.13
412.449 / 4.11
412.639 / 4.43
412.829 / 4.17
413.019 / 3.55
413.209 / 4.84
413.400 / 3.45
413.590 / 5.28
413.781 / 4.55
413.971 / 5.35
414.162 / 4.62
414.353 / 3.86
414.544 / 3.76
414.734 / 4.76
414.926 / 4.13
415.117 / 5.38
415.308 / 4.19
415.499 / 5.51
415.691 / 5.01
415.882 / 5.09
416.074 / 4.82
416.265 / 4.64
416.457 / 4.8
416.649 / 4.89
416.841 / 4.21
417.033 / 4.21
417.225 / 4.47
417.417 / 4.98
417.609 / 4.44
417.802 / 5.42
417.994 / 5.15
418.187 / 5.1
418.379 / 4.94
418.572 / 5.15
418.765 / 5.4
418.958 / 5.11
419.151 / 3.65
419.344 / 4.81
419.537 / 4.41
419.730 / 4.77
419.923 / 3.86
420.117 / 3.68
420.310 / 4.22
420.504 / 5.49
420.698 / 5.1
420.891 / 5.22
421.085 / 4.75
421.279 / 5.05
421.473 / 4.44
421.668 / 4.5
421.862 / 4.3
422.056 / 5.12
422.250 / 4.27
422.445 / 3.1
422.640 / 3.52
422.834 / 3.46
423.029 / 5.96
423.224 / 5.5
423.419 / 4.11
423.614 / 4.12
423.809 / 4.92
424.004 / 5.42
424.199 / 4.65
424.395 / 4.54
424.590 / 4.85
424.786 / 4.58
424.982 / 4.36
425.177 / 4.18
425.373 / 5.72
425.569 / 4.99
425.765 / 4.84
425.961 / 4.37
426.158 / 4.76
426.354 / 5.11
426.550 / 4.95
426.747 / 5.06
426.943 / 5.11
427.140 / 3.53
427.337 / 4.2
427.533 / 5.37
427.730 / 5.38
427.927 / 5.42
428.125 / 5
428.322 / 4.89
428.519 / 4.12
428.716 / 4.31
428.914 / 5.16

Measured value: 0.27 nm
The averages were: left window 4.74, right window 4.56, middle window 4.32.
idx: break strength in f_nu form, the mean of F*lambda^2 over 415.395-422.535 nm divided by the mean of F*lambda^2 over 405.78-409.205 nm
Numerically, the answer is 1.1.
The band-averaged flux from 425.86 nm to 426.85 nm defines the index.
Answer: 4.85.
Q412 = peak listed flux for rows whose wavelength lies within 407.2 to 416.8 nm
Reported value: 5.58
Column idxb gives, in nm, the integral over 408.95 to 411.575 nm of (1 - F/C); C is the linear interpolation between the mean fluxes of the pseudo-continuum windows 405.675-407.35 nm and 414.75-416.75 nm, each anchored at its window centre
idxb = 0.32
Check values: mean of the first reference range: 4.7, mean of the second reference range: 4.84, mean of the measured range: 4.18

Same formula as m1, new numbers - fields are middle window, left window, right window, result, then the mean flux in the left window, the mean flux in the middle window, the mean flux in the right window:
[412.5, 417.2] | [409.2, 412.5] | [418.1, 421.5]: -0.07 nm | 4.29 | 4.56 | 4.74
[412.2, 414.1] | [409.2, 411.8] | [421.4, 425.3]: -0.13 nm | 4.11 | 4.48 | 4.5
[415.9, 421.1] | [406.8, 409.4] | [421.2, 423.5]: -0.30 nm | 4.56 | 4.73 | 4.44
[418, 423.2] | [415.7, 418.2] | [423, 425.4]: 0.18 nm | 4.78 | 4.61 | 4.78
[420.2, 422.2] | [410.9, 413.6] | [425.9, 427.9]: -0.05 nm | 4.45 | 4.8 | 4.81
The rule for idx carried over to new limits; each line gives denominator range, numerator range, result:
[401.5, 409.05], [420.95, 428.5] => 1.12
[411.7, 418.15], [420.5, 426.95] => 1.05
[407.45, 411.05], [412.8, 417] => 1.11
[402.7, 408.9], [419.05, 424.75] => 1.06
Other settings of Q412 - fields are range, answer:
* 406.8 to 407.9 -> 4.65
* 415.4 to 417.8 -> 5.51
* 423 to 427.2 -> 5.96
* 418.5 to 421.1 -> 5.49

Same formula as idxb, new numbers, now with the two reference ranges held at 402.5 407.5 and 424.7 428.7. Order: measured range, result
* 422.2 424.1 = 0.13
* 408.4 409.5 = 0.01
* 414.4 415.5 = 0.05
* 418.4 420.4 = 0.10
